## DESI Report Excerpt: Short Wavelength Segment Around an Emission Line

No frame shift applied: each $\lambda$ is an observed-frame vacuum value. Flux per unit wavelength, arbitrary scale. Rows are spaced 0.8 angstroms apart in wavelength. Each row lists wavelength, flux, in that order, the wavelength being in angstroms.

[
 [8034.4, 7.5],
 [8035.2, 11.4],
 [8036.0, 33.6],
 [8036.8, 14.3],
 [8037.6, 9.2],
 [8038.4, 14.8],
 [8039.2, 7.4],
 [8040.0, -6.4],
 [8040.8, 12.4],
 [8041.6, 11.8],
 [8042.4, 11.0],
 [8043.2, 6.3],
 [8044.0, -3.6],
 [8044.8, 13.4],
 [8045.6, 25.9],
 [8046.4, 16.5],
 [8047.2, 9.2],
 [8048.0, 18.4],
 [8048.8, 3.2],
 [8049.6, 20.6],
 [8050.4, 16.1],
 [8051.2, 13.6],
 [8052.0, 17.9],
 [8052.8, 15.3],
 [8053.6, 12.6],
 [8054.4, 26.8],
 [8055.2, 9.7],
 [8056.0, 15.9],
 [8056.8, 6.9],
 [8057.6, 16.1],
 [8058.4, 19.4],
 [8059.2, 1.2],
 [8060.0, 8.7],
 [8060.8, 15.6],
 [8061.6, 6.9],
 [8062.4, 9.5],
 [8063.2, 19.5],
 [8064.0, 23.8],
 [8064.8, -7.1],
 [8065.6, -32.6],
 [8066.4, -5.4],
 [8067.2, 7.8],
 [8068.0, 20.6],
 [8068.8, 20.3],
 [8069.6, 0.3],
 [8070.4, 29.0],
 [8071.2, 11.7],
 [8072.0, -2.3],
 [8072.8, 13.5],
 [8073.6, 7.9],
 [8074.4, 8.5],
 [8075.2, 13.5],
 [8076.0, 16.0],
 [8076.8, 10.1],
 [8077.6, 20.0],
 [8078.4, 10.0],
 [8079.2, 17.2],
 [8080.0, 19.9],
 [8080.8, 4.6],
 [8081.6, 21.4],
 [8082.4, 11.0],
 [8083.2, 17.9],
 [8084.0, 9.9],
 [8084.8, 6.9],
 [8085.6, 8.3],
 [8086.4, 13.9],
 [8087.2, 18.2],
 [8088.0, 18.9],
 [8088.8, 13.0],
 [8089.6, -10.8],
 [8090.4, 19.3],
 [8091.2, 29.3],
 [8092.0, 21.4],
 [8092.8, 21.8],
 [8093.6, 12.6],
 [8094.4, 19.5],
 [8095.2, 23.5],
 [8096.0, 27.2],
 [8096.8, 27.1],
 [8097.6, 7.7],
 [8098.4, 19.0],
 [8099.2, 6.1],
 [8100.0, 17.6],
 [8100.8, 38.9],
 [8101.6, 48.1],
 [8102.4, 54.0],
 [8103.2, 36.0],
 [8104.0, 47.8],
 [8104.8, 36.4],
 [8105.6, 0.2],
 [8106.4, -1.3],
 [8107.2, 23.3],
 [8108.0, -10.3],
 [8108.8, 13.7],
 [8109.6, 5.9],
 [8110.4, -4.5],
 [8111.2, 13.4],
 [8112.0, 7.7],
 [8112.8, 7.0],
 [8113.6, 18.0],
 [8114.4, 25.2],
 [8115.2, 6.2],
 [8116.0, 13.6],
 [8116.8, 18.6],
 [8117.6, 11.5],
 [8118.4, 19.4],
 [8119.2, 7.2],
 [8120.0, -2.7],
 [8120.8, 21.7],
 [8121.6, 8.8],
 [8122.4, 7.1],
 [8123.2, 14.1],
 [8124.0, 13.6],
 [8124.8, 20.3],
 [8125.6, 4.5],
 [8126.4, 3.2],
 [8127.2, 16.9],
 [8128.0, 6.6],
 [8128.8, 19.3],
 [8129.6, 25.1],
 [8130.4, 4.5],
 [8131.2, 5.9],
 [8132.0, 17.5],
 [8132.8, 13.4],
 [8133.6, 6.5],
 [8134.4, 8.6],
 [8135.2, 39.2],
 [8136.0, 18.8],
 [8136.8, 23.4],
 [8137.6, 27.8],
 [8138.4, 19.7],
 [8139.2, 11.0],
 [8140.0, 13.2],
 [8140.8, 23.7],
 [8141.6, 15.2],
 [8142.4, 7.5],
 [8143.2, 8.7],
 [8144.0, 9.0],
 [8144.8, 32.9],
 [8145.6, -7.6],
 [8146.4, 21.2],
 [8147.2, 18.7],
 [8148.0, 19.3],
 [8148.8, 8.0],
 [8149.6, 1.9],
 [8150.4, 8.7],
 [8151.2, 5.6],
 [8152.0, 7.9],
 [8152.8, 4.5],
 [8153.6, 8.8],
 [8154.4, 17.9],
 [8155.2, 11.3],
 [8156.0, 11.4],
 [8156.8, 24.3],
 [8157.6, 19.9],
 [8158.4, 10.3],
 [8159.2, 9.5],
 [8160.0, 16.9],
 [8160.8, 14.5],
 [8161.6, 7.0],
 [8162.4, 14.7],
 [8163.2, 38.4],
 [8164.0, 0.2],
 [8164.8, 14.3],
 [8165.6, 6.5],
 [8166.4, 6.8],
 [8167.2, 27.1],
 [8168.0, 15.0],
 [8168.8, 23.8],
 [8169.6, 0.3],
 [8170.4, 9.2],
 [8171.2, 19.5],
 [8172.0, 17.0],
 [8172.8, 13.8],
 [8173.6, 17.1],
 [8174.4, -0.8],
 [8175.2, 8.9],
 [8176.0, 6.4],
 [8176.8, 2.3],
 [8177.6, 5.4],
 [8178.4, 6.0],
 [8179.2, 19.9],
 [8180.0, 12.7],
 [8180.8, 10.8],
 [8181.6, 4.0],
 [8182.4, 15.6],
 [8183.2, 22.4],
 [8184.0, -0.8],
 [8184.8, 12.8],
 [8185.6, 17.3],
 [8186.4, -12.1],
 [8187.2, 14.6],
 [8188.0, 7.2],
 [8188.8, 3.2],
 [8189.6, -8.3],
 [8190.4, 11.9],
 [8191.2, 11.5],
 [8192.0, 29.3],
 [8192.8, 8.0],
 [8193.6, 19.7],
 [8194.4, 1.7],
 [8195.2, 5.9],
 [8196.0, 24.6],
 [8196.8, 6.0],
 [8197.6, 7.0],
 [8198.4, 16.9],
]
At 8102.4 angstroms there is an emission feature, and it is Hgamma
